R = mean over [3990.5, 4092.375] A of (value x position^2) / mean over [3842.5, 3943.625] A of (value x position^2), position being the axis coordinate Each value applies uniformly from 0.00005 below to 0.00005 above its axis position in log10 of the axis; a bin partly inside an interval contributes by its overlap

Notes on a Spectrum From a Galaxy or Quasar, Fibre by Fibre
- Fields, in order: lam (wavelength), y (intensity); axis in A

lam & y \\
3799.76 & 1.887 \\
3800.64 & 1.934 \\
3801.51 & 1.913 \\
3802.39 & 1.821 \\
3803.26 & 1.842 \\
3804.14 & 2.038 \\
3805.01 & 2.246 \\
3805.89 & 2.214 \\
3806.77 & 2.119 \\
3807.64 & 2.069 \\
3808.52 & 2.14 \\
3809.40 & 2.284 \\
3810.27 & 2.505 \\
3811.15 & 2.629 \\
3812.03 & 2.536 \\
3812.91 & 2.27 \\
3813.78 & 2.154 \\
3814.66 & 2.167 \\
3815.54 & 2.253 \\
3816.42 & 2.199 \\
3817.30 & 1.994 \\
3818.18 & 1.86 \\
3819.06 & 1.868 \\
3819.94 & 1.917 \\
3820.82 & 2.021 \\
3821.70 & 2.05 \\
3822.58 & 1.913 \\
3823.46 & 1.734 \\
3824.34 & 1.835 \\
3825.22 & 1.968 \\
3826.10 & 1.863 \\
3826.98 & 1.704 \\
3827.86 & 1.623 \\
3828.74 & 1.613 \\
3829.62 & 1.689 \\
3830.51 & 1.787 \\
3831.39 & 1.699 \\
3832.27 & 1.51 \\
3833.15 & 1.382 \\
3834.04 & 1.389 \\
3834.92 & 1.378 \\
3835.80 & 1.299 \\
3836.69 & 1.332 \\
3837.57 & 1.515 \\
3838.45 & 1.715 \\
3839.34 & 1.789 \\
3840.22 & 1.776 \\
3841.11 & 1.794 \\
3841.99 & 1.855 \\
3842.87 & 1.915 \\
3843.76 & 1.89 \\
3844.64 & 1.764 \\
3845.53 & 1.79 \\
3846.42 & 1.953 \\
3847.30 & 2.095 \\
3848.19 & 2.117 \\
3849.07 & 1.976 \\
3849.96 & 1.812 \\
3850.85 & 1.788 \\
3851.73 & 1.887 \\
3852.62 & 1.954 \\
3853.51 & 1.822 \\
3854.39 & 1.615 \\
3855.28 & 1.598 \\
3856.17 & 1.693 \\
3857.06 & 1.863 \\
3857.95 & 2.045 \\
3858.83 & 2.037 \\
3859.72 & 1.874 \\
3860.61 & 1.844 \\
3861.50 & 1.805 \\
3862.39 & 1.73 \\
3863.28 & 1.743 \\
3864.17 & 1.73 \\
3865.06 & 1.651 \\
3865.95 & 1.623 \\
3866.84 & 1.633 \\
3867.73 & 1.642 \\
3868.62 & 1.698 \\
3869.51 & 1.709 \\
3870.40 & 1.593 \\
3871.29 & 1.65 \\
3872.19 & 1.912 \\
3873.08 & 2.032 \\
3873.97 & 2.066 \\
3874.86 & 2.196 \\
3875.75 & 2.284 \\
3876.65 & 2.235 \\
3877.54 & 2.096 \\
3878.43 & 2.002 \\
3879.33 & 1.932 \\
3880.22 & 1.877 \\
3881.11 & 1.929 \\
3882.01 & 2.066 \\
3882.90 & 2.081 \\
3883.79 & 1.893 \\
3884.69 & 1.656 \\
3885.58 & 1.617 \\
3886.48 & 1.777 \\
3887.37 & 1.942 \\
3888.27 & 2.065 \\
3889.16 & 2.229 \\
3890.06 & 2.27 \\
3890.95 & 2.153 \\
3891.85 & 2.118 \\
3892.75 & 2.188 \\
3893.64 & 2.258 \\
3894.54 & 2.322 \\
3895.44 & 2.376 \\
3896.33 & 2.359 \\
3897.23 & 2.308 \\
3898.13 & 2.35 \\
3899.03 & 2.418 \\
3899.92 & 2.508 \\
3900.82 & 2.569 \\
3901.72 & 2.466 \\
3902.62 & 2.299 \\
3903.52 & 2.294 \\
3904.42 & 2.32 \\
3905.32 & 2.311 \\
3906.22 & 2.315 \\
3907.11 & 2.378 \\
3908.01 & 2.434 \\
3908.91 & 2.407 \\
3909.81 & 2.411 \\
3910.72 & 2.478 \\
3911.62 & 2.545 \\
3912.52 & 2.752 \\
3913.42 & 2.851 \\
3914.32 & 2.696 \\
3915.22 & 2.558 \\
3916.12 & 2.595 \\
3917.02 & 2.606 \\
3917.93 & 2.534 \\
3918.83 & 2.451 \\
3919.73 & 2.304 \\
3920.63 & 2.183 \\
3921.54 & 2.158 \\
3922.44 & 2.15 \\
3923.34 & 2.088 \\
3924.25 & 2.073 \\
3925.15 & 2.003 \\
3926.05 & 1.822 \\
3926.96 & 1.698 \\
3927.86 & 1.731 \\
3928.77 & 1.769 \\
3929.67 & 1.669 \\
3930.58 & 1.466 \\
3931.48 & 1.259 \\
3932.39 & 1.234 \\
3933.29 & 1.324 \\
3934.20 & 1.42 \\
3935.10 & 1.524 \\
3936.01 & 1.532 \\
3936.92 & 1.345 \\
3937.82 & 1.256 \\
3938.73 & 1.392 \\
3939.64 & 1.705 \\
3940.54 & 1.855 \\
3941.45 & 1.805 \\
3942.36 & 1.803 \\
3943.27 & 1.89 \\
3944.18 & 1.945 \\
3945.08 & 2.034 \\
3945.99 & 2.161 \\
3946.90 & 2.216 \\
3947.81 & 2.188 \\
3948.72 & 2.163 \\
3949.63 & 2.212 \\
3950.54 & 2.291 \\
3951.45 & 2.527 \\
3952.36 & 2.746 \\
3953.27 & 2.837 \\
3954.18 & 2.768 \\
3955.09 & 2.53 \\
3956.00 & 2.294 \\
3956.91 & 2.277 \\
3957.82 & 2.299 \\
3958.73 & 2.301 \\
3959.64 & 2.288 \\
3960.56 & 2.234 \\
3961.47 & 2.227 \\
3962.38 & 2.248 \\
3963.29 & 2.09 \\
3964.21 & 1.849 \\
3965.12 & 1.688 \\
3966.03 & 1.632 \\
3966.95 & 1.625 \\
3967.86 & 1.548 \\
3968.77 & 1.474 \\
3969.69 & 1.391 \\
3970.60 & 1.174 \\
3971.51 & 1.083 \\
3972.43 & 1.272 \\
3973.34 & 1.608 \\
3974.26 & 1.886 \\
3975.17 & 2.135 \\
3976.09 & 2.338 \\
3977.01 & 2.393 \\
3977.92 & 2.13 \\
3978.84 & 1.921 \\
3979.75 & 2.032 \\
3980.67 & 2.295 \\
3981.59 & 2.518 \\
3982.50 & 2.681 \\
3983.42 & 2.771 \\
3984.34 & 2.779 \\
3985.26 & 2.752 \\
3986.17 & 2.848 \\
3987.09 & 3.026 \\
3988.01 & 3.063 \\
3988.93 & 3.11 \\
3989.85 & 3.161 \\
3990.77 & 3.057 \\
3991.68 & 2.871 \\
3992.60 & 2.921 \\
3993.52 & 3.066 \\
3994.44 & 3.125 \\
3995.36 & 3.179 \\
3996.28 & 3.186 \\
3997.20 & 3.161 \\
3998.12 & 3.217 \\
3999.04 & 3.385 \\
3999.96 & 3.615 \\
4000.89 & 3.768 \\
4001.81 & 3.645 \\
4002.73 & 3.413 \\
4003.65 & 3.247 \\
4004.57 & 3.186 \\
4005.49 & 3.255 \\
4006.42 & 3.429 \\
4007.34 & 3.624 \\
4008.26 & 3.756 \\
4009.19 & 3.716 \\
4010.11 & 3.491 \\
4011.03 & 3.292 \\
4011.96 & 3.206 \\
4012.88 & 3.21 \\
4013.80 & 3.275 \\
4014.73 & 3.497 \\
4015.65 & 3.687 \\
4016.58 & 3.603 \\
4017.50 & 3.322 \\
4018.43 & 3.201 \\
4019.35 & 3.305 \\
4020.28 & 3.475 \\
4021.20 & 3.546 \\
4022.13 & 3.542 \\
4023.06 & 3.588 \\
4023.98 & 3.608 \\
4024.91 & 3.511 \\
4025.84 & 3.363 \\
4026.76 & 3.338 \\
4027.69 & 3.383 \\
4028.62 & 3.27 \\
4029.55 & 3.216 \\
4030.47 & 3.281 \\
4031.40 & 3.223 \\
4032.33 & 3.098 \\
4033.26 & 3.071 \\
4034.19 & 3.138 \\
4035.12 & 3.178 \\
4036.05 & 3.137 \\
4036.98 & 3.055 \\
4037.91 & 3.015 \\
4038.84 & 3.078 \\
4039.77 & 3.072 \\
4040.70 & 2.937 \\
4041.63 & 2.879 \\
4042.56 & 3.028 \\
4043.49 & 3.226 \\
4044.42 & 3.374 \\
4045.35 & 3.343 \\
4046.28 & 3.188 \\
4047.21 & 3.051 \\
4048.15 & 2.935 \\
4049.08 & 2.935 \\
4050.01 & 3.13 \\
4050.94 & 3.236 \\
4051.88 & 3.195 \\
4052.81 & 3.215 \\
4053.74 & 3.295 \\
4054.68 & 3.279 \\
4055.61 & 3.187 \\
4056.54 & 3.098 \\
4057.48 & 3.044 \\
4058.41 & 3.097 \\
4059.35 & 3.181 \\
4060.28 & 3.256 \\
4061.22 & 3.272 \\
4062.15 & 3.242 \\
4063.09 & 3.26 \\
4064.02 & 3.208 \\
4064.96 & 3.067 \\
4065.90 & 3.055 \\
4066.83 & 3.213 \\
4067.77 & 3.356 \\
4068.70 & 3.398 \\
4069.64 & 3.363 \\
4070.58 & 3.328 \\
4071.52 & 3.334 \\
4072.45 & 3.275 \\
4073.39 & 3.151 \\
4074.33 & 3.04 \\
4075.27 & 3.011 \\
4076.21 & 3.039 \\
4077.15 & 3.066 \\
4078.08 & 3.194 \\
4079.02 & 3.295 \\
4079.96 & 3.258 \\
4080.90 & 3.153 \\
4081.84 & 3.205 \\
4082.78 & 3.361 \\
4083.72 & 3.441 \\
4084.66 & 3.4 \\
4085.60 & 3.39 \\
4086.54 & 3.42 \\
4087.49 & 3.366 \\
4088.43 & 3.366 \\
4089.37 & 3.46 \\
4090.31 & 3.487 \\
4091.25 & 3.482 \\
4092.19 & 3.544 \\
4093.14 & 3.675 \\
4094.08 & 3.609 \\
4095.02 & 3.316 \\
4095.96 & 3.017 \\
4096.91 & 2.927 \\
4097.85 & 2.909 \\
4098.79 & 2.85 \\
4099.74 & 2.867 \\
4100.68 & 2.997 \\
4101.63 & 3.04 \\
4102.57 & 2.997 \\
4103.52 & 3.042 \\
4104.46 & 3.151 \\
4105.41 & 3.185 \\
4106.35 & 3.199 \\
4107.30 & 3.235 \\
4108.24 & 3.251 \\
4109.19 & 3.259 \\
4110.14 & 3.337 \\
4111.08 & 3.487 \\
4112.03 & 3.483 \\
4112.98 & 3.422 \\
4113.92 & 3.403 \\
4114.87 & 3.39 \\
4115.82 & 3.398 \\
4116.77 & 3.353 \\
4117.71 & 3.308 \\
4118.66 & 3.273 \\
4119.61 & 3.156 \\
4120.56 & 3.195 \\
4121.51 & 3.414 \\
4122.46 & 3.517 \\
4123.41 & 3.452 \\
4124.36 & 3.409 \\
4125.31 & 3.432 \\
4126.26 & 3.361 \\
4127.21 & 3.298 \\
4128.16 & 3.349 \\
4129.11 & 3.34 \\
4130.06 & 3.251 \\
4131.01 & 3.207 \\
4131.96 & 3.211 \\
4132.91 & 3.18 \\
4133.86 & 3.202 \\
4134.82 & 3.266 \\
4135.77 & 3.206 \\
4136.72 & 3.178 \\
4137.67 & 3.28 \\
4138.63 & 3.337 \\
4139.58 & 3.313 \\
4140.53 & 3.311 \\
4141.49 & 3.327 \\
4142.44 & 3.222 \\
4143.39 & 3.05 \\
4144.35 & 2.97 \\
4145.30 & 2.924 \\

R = 1.76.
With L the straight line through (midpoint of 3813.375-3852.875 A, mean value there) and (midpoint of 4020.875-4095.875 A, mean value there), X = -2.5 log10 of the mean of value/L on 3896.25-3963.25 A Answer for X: 0.13 mag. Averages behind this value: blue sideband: 1.81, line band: 2.15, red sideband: 3.25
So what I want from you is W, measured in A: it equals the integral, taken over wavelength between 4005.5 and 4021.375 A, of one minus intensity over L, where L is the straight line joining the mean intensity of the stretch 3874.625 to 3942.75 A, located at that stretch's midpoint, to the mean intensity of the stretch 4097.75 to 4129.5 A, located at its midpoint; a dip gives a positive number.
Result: -4.5 A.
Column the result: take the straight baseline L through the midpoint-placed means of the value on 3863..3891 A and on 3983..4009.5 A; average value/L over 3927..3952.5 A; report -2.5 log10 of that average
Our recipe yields 0.41 mag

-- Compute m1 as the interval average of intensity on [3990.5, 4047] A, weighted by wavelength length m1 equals 3.3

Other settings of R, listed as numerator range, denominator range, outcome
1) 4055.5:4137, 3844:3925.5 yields 1.73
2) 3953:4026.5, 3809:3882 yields 1.61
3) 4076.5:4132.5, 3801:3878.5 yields 2.00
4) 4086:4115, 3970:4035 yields 1.13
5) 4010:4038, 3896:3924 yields 1.46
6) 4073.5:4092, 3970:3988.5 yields 1.55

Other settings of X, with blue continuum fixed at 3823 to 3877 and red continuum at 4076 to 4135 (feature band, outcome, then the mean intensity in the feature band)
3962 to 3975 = 0.46 mag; 1.62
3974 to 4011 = -0.14 mag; 2.99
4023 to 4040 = -0.14 mag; 3.24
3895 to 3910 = -0.14 mag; 2.38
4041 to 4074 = -0.07 mag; 3.19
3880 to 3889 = 0.04 mag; 1.9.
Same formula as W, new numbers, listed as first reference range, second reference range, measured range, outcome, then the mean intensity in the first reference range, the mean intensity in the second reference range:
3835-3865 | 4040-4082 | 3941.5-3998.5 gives 5.7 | 1.79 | 3.18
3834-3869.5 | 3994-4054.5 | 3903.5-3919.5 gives -1.4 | 1.76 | 3.29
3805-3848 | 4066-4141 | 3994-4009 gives -3.4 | 1.9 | 3.27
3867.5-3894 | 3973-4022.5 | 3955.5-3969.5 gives 3.8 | 1.97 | 3.06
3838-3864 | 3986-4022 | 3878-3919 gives 0.5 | 1.84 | 3.32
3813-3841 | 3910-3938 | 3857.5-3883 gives 0.0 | 1.78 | 2.01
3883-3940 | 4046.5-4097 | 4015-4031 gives -2.9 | 2.1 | 3.25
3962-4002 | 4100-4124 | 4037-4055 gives -1.6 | 2.47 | 3.27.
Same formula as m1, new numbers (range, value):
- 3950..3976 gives 2.02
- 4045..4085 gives 3.2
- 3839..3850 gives 1.89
